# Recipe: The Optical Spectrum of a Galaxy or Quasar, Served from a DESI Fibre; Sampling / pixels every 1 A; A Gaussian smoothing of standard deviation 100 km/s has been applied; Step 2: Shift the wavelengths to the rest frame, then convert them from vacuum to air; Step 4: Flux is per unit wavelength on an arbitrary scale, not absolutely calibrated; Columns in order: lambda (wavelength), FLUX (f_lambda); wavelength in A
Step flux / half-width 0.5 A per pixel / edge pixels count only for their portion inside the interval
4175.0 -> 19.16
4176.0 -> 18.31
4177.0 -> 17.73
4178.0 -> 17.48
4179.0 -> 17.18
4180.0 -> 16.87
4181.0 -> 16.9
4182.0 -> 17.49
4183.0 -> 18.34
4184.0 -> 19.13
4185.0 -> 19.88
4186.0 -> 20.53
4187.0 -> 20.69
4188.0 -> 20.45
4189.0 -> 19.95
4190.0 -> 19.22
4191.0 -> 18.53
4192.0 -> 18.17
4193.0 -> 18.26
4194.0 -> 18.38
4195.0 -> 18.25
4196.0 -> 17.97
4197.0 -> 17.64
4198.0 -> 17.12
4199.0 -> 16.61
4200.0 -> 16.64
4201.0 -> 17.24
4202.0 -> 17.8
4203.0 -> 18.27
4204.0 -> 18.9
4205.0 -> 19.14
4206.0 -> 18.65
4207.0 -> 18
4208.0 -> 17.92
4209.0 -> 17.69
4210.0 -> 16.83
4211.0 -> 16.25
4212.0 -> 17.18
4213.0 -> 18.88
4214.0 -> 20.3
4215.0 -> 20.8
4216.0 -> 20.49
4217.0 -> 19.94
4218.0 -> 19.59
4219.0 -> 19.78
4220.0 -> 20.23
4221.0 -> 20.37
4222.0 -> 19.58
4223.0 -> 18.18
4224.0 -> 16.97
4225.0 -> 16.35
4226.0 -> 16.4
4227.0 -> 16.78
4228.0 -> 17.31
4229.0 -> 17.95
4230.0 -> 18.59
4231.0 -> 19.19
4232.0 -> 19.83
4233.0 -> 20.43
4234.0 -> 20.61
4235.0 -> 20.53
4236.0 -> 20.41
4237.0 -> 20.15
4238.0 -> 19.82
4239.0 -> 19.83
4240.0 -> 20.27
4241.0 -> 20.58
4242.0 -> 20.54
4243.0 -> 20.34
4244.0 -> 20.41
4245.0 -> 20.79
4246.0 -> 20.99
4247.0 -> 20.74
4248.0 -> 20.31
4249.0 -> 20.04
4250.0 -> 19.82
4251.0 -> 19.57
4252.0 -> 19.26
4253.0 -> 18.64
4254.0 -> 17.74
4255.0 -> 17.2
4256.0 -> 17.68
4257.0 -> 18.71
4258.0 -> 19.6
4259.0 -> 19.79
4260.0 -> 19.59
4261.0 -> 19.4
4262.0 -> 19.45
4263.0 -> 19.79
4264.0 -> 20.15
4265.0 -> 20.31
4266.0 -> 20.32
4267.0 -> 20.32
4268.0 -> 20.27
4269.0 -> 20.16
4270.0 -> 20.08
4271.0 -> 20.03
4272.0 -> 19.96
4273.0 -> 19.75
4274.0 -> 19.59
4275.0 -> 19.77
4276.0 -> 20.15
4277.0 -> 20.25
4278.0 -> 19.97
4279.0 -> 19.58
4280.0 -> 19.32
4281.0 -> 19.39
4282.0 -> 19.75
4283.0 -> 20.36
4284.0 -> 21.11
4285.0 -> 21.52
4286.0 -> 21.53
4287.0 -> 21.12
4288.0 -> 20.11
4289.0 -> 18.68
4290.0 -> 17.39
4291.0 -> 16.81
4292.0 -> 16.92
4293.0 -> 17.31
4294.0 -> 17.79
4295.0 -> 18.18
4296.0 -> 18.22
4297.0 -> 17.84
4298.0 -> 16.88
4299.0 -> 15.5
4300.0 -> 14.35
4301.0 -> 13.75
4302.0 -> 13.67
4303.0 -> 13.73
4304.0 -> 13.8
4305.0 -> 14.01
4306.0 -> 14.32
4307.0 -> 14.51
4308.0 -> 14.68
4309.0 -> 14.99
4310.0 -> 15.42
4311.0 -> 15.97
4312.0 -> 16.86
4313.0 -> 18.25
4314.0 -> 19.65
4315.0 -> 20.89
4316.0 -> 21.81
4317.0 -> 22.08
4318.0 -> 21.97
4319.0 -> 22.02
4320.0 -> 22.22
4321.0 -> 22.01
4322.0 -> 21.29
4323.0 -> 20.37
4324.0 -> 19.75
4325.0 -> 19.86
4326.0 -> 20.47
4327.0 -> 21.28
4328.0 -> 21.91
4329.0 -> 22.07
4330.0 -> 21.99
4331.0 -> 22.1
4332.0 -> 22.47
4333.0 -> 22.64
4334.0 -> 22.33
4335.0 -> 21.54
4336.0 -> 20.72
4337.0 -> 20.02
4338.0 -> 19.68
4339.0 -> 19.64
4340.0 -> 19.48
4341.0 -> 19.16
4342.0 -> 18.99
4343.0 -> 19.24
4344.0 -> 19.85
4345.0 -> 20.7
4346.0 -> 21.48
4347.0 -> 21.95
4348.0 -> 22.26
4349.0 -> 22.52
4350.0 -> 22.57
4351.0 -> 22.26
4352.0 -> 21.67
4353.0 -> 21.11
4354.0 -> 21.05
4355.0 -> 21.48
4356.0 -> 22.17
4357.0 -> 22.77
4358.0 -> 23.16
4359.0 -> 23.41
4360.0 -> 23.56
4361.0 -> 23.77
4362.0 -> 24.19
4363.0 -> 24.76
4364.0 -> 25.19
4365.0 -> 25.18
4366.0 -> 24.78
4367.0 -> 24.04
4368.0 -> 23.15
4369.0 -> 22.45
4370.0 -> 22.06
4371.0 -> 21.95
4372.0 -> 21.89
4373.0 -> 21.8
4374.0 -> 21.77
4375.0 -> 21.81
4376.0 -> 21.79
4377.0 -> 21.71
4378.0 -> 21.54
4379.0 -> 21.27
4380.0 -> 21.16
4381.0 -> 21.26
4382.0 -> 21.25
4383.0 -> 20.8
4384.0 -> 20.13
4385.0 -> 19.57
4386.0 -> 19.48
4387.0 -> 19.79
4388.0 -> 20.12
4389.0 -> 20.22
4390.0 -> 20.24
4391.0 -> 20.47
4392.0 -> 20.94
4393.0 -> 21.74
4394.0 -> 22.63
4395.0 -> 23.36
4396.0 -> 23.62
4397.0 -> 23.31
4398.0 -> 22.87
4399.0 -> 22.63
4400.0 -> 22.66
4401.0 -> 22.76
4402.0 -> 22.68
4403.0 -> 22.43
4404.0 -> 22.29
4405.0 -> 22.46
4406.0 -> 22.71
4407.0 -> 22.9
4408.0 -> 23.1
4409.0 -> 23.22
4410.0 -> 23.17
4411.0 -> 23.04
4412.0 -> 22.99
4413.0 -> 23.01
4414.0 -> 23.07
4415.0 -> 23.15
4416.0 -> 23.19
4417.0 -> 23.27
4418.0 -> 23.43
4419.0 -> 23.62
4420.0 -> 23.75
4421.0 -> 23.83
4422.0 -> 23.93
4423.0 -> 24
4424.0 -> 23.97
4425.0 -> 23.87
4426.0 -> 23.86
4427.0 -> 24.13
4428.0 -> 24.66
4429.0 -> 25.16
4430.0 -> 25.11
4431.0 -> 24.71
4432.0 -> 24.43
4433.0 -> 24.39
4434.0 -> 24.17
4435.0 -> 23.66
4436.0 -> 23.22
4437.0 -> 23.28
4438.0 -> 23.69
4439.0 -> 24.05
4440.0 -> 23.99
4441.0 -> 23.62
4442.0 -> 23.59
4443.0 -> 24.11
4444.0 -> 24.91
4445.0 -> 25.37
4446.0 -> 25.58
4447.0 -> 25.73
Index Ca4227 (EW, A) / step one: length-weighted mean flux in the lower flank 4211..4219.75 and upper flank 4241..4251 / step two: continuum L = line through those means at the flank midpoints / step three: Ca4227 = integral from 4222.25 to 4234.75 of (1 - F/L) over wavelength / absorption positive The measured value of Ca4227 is 1.0 A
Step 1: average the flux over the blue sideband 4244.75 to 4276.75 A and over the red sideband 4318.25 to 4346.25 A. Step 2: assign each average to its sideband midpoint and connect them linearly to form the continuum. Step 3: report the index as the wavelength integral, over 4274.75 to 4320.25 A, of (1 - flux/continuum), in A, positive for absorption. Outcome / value 4.9 A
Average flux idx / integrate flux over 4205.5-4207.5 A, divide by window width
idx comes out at 18.3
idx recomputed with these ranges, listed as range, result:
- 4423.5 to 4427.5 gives 24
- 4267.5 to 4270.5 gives 20.2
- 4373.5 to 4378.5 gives 21.7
